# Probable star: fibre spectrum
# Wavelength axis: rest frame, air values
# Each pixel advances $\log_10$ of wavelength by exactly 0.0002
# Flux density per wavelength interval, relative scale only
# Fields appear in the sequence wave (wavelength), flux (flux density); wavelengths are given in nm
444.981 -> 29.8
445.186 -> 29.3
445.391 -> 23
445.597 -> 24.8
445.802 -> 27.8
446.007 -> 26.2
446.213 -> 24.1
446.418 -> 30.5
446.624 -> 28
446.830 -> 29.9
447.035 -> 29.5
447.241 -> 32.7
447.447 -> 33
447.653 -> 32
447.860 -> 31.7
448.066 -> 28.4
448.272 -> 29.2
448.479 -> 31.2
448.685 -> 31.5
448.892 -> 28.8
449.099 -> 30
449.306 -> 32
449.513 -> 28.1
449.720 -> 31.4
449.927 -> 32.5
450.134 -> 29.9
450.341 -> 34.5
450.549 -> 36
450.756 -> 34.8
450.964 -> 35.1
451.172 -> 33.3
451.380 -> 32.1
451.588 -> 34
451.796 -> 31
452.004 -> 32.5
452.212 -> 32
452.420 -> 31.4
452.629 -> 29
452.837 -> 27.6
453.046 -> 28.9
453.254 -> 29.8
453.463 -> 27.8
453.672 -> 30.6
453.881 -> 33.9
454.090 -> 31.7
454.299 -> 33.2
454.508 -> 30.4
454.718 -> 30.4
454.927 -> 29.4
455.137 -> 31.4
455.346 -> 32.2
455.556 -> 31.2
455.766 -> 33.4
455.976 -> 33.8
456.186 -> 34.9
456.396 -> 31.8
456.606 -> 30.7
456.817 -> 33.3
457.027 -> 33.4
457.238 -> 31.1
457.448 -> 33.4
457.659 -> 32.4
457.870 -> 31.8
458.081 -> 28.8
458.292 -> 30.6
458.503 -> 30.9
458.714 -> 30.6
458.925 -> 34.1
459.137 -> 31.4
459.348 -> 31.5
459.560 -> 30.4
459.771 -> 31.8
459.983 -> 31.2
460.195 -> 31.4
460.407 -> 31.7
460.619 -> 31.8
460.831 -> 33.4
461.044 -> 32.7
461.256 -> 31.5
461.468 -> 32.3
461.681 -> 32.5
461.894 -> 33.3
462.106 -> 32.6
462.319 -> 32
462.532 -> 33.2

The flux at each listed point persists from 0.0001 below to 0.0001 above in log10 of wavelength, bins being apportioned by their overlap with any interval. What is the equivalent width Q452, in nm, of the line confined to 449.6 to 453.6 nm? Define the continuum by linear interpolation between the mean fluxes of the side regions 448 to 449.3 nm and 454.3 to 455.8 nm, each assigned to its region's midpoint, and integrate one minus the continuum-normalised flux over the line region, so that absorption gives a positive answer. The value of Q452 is -0.15 nm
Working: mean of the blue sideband 30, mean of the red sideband 31.2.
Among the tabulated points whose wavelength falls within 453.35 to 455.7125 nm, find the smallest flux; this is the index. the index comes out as 27.8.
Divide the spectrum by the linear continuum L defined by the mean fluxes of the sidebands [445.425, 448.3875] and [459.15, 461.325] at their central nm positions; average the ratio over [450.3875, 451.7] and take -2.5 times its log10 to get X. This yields -0.15 mag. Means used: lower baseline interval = 29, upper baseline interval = 31.7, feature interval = 34.2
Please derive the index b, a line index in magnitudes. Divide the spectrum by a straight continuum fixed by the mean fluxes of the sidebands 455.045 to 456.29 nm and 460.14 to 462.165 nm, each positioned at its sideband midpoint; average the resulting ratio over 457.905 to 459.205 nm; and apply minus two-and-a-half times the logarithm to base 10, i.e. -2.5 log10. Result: 0.050 mag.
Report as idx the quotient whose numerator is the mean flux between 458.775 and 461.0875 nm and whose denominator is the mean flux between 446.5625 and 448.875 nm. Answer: 1.04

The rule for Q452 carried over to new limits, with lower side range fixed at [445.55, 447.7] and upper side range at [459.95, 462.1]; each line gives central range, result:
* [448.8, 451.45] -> -0.22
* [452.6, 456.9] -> -0.06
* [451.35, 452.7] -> -0.07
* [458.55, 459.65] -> 0.01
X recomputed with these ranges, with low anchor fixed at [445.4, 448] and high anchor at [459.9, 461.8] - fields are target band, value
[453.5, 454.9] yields -0.028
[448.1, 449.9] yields -0.031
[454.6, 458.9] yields -0.023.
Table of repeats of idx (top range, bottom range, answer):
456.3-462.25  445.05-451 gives 1.06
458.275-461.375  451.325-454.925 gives 1.03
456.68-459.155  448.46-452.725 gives 0.99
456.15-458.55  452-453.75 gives 1.07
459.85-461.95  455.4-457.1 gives 0.98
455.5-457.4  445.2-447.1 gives 1.20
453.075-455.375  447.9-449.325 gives 1.03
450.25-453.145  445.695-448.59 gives 1.09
